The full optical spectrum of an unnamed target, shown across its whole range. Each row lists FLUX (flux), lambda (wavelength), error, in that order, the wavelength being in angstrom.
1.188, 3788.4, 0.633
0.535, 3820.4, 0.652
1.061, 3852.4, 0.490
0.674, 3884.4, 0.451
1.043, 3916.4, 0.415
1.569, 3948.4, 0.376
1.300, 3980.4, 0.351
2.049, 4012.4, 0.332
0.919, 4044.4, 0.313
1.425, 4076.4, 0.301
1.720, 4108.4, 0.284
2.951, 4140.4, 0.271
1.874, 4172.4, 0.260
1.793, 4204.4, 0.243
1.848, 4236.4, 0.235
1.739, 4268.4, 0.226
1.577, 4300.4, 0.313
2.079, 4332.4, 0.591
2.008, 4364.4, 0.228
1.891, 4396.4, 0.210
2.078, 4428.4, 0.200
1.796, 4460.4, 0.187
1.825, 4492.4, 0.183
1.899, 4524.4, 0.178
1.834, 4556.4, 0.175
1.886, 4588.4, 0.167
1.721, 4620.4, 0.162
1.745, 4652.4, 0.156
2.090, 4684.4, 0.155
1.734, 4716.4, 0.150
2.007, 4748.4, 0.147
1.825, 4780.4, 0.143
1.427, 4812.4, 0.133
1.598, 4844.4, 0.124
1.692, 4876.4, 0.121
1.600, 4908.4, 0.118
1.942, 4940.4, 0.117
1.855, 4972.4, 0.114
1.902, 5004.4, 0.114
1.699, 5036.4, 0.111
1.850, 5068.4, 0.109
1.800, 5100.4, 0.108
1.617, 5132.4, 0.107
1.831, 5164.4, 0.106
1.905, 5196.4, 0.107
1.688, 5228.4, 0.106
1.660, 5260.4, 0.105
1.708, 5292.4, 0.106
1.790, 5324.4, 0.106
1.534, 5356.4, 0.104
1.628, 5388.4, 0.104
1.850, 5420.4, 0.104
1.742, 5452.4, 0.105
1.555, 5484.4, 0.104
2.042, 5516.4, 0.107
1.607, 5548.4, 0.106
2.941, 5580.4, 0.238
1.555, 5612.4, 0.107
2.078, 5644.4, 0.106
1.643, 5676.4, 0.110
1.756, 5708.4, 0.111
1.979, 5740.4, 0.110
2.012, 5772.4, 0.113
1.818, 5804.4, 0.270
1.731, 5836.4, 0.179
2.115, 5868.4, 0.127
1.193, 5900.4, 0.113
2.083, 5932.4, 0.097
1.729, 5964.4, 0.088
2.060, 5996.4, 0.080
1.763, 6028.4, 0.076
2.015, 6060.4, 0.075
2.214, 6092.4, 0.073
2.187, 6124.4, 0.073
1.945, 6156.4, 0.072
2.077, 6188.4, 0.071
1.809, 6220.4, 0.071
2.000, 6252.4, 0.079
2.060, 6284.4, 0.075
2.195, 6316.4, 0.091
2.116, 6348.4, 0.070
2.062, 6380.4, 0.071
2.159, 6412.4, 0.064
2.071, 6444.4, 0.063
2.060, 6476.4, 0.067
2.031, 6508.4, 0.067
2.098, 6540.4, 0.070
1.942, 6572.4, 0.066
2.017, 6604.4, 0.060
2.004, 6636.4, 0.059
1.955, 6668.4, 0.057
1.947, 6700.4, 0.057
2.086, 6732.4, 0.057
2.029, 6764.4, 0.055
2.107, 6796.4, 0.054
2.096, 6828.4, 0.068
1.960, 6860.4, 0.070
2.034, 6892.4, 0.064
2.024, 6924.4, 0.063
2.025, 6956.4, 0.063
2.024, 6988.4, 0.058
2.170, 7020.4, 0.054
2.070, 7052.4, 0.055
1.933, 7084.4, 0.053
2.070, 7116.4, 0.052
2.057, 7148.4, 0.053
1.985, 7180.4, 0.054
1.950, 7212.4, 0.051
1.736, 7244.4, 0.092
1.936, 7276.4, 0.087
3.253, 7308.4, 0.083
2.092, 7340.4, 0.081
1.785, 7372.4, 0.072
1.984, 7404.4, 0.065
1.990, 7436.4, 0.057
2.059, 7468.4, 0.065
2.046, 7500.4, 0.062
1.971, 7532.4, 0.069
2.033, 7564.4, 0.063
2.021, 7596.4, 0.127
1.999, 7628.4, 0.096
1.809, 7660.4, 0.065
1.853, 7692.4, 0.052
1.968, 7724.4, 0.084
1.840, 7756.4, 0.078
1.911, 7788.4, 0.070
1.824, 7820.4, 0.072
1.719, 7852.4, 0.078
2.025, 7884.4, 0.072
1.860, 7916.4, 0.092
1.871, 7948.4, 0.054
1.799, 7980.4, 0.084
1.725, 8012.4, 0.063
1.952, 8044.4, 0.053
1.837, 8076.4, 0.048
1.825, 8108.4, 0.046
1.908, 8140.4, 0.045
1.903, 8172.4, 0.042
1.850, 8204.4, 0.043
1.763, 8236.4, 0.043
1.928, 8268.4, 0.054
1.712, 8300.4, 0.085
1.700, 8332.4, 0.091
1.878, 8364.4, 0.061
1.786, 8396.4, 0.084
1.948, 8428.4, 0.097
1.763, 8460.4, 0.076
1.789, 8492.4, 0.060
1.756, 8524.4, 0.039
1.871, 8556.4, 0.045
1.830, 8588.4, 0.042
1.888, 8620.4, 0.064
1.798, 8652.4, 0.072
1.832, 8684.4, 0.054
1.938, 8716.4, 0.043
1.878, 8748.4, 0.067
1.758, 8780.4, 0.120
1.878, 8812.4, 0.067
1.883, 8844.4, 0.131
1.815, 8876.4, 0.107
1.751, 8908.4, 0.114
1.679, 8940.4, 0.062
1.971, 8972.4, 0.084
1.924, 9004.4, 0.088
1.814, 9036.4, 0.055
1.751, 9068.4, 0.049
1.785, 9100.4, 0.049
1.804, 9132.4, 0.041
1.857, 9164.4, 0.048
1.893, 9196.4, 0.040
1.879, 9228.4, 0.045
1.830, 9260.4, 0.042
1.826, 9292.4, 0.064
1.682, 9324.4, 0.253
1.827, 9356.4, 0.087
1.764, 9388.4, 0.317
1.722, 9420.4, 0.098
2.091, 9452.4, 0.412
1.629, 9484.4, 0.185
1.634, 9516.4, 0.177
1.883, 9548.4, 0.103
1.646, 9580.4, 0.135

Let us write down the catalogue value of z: 0.11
